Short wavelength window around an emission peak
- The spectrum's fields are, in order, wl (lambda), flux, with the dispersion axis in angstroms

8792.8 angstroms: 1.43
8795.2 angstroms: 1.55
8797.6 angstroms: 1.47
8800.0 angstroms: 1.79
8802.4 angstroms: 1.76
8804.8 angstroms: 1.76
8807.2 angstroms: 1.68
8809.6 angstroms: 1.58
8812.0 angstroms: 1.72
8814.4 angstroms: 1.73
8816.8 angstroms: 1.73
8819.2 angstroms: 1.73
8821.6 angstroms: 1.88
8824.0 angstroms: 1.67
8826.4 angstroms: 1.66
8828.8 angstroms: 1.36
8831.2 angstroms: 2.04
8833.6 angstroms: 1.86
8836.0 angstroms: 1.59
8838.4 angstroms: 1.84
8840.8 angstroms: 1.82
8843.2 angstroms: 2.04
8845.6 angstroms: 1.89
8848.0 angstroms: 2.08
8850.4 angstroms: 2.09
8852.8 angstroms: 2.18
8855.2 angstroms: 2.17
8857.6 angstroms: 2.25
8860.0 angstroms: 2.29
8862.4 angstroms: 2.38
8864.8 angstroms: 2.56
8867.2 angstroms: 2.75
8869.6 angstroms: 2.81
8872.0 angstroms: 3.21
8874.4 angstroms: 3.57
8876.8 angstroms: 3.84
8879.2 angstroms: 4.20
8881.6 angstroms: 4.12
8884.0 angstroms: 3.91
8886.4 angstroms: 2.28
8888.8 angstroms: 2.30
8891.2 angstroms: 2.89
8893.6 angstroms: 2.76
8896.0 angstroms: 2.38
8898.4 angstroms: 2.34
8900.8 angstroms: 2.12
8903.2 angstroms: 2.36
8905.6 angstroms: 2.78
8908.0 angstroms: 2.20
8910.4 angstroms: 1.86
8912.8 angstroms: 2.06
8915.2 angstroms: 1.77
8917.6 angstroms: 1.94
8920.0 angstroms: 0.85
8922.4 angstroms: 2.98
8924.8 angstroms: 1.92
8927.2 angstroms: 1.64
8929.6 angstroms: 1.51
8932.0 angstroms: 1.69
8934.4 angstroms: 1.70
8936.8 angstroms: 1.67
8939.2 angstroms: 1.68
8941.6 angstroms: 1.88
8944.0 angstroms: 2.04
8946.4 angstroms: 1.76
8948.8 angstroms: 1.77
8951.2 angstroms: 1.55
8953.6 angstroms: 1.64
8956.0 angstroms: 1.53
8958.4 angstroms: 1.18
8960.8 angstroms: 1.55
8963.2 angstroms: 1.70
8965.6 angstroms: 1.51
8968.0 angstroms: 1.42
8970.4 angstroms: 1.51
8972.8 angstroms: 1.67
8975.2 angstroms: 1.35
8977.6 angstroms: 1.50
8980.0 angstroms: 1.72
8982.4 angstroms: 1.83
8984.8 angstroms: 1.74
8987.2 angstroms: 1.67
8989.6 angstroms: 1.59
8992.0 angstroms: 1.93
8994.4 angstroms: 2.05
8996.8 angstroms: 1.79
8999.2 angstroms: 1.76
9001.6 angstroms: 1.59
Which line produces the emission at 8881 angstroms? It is H-beta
